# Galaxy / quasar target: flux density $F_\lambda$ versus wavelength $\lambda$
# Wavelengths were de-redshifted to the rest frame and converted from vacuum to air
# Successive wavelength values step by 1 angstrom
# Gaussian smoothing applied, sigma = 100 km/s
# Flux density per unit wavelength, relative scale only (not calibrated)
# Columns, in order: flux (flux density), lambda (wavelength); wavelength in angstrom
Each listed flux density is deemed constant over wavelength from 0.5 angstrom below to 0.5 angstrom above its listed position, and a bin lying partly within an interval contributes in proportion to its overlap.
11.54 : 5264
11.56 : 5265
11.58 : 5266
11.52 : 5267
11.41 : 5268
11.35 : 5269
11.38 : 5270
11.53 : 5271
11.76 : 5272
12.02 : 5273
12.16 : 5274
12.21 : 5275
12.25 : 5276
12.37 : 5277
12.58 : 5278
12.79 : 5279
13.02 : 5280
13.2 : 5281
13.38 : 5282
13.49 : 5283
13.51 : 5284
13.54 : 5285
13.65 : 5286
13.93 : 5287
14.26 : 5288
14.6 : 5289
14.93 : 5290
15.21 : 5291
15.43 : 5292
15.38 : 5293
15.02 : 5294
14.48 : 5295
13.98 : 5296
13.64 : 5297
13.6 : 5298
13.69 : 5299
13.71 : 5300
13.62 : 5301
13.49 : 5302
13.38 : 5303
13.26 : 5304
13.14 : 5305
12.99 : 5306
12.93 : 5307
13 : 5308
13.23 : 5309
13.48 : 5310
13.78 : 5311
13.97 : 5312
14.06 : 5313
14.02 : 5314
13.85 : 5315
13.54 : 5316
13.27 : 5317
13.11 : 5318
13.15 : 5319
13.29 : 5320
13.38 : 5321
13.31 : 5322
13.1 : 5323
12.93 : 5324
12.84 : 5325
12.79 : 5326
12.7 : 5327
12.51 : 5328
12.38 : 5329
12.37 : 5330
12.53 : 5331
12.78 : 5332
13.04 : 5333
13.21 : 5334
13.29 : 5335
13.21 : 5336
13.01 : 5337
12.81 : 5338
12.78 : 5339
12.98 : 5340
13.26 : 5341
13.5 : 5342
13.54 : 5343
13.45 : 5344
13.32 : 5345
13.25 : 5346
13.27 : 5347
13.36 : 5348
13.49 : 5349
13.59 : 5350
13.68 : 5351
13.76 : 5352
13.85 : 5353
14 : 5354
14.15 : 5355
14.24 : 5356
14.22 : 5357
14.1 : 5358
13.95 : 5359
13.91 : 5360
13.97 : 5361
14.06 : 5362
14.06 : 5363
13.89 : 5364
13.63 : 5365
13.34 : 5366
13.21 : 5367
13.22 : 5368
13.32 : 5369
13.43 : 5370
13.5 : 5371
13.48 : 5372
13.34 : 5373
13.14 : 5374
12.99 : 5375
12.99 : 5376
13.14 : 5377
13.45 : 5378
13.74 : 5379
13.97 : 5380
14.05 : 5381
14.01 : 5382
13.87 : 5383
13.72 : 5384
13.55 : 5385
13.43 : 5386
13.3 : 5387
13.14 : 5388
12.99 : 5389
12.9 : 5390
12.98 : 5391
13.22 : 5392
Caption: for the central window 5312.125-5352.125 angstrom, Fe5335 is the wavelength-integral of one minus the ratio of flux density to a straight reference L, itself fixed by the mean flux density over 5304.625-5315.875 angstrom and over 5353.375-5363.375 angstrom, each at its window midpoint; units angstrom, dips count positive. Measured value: 1.6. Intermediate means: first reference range 13.5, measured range 13.2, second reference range 14.1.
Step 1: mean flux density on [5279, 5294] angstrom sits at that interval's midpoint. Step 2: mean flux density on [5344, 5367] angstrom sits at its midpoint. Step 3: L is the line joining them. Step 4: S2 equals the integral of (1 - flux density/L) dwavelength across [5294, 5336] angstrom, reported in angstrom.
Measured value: 2.0 angstrom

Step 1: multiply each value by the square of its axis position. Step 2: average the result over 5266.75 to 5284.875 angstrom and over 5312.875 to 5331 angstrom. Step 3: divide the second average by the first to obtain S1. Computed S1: 1.1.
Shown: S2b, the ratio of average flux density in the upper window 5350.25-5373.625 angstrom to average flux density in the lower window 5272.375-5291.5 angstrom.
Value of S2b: 1.03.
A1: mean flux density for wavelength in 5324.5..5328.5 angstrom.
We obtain 12.7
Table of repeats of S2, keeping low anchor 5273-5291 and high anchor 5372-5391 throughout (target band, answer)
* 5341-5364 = -0.6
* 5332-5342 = 0.2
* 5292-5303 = -0.6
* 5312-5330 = 0.2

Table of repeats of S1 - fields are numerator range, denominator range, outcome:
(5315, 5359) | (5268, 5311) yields 1.01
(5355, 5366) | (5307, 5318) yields 1.05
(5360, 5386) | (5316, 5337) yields 1.06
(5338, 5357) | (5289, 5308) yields 0.99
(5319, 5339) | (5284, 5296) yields 0.90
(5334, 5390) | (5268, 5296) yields 1.05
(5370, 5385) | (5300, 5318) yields 1.03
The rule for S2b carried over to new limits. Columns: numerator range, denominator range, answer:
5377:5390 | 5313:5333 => 1.04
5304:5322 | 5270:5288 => 1.05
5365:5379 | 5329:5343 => 1.02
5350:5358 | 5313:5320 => 1.03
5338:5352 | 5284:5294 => 0.92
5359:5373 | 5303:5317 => 1.01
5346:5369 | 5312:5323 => 1.02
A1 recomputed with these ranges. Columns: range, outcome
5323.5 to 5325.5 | 12.9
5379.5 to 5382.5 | 14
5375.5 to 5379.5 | 13.3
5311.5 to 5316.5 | 13.9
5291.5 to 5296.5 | 14.9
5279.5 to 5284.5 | 13.3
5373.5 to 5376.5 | 13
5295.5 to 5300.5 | 13.7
